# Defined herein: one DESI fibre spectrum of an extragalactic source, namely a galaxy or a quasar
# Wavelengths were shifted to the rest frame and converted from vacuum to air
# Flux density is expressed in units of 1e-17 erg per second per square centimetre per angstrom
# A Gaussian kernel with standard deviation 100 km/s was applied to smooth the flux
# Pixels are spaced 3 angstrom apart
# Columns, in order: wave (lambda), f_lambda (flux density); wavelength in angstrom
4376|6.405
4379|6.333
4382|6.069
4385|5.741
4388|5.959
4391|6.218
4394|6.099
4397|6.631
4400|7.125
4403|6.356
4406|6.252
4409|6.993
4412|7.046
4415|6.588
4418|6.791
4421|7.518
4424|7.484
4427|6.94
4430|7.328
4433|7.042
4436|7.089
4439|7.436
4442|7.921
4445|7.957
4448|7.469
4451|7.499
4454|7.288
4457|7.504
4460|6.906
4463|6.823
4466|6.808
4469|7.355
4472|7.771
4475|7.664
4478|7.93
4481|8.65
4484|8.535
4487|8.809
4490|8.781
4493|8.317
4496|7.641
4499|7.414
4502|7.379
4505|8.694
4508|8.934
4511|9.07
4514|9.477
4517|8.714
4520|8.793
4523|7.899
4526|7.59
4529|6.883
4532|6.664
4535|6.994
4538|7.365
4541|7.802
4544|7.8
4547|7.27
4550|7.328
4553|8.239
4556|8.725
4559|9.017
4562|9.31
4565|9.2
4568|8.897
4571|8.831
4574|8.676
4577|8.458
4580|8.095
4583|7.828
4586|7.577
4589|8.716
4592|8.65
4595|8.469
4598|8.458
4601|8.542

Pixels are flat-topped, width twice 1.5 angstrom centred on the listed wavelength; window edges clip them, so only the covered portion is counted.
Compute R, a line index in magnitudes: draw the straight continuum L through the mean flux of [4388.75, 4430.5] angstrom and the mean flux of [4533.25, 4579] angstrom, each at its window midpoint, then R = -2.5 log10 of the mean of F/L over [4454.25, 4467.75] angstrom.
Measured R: 0.04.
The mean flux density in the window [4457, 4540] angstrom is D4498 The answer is 7.91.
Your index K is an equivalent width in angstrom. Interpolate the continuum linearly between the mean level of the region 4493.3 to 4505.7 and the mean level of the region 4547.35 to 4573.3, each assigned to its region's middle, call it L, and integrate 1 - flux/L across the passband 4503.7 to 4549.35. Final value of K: 0.9 angstrom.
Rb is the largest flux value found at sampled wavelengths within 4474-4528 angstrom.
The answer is 9.477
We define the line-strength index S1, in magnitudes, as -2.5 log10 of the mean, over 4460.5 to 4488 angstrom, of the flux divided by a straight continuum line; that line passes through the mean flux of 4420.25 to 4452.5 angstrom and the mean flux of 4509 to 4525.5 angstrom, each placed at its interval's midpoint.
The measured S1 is 0.04 mag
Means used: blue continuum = 7.42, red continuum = 8.72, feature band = 7.76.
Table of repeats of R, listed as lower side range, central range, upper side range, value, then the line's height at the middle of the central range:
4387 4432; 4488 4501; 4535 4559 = -0.09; 7.42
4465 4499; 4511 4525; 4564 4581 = -0.06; 8.29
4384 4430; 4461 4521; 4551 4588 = -0.07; 7.65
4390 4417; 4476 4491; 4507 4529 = -0.07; 7.94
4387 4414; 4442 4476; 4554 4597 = -0.03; 7.22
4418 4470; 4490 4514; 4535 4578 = -0.07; 7.82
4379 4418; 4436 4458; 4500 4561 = -0.08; 7.02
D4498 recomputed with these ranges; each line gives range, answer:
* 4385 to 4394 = 6.03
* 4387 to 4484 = 7.17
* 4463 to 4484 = 7.69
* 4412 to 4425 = 7.07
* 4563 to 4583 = 8.64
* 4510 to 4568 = 8.12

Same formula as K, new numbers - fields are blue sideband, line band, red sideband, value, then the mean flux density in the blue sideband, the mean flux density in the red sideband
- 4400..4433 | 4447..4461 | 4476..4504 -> 0.4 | 6.94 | 8.16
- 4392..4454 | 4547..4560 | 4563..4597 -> 0.1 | 7.08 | 8.5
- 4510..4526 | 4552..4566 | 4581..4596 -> -0.8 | 8.67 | 8.24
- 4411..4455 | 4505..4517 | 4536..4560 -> -2.1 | 7.3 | 7.9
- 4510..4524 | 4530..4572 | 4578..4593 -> 2.0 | 8.81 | 8.17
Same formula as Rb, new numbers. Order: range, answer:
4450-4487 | 8.809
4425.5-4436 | 7.328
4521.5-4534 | 7.899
